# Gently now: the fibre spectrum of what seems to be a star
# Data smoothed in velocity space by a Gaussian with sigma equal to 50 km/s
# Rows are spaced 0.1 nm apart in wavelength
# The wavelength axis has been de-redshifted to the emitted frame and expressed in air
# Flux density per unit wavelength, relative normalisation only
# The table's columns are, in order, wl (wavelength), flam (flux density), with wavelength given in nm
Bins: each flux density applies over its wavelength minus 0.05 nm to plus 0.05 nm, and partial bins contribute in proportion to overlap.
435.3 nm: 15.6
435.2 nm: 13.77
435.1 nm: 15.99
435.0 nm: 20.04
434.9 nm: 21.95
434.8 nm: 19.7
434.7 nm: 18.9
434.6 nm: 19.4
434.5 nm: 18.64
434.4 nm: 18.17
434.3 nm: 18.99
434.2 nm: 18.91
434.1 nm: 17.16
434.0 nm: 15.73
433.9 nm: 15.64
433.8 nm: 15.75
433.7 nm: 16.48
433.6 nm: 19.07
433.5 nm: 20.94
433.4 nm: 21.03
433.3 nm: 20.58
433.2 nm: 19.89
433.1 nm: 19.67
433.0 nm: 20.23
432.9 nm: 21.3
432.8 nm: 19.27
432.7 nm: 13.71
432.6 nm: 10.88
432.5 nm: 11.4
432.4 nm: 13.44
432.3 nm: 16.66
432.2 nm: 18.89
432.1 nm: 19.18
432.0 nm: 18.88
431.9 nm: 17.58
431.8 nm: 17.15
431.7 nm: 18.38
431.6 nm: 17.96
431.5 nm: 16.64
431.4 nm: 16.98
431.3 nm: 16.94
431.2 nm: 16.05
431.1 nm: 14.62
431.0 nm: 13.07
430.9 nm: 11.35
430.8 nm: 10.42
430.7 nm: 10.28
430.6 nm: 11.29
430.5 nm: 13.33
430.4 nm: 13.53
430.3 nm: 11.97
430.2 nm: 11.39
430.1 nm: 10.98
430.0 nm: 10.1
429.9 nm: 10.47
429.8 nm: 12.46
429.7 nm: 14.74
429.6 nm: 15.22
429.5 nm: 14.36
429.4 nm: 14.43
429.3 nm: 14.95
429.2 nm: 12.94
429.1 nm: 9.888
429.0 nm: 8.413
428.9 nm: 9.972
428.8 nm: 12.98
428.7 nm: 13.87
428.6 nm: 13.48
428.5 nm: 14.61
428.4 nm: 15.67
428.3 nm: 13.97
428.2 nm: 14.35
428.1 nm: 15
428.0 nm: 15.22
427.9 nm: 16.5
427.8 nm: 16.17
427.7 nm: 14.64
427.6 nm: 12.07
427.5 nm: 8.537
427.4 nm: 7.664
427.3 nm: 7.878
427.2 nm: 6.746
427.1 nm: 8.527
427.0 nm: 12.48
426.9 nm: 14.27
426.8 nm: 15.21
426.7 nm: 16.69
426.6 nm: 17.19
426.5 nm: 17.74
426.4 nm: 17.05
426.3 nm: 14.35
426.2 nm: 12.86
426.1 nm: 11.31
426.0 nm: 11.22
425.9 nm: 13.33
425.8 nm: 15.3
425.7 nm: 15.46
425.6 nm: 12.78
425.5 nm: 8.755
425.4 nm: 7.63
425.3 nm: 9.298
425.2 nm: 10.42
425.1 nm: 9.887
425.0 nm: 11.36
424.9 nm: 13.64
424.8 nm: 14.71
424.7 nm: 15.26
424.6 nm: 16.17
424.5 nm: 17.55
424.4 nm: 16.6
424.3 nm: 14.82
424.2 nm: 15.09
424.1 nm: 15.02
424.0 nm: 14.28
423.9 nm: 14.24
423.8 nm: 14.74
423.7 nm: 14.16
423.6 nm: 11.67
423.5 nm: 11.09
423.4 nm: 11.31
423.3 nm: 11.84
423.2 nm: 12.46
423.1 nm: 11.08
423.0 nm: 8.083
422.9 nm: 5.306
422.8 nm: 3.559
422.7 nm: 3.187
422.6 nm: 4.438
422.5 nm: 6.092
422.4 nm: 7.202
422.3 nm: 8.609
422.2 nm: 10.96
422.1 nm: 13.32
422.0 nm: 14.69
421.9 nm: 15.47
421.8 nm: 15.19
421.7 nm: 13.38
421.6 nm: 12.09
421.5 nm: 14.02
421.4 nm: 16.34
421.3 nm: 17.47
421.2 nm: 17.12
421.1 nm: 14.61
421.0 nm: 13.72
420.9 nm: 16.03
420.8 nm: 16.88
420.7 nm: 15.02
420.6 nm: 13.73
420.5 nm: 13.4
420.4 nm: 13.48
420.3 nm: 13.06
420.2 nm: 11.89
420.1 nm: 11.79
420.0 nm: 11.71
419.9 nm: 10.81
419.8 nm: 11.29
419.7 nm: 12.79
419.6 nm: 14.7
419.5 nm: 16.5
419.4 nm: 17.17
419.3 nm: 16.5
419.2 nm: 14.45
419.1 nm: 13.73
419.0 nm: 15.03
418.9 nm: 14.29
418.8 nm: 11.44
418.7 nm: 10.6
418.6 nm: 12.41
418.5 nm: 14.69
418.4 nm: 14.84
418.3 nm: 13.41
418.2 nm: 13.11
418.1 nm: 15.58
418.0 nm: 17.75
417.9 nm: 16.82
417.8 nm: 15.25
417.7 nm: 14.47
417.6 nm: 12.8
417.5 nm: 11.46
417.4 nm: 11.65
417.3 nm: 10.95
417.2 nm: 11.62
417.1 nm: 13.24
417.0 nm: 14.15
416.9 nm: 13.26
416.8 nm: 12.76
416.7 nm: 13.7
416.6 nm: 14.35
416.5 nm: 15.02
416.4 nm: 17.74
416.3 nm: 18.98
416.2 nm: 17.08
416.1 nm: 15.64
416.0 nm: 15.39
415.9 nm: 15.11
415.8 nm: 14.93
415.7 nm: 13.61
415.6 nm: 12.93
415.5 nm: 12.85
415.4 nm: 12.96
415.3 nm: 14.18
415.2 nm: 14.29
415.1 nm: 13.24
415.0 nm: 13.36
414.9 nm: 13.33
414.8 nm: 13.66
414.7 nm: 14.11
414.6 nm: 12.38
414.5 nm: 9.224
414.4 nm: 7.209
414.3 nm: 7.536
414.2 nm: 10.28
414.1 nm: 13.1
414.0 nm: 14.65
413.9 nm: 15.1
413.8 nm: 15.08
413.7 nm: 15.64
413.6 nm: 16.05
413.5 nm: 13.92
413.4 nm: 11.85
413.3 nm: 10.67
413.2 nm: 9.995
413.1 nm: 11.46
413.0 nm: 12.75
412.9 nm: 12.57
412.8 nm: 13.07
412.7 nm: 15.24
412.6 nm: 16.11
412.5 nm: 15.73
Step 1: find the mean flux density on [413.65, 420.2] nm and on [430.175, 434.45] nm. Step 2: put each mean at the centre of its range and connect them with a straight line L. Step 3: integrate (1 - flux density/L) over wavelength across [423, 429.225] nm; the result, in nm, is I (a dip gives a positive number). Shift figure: 0.91 nm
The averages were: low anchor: 13.7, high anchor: 16.3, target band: 13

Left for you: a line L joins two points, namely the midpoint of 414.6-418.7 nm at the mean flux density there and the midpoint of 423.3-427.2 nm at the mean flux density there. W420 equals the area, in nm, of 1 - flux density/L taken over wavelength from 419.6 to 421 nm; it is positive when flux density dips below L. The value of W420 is 0.05 nm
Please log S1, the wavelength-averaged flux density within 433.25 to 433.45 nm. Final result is 20.8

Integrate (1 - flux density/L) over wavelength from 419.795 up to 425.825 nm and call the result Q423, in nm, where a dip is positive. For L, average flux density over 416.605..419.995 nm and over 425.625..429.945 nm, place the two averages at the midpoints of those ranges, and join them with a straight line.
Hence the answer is 0.46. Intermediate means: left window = 13.7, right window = 13.3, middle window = 12.5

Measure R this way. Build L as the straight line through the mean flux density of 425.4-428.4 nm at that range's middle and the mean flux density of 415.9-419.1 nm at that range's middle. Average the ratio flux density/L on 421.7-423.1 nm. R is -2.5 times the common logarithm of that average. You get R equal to 0.43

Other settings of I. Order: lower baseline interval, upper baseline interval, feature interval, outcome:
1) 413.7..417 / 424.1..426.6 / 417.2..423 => 0.31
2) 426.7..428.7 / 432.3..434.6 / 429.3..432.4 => 0.21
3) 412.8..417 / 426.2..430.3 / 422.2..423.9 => 0.51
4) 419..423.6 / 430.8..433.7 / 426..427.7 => 0.25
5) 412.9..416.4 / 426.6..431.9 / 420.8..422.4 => -0.09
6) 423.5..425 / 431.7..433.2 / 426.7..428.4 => 0.32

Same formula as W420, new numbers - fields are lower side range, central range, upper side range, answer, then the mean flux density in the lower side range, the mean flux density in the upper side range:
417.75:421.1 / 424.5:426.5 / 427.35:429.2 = 0.06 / 14.1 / 12.9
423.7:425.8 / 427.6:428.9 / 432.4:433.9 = 0.07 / 13.4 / 17.6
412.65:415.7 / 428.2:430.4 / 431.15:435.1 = 0.53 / 12.8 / 17.9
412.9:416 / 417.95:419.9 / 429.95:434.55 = -0.06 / 12.9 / 16.1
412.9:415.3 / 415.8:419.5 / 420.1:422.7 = -0.47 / 12.6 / 12.9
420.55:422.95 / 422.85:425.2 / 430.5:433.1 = -0.02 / 12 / 15.7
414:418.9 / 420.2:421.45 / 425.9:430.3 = -0.15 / 13.5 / 13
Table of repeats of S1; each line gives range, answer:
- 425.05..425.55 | 9.2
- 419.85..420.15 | 11.4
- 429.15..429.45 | 14.1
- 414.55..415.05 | 13.4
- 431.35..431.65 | 17.2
